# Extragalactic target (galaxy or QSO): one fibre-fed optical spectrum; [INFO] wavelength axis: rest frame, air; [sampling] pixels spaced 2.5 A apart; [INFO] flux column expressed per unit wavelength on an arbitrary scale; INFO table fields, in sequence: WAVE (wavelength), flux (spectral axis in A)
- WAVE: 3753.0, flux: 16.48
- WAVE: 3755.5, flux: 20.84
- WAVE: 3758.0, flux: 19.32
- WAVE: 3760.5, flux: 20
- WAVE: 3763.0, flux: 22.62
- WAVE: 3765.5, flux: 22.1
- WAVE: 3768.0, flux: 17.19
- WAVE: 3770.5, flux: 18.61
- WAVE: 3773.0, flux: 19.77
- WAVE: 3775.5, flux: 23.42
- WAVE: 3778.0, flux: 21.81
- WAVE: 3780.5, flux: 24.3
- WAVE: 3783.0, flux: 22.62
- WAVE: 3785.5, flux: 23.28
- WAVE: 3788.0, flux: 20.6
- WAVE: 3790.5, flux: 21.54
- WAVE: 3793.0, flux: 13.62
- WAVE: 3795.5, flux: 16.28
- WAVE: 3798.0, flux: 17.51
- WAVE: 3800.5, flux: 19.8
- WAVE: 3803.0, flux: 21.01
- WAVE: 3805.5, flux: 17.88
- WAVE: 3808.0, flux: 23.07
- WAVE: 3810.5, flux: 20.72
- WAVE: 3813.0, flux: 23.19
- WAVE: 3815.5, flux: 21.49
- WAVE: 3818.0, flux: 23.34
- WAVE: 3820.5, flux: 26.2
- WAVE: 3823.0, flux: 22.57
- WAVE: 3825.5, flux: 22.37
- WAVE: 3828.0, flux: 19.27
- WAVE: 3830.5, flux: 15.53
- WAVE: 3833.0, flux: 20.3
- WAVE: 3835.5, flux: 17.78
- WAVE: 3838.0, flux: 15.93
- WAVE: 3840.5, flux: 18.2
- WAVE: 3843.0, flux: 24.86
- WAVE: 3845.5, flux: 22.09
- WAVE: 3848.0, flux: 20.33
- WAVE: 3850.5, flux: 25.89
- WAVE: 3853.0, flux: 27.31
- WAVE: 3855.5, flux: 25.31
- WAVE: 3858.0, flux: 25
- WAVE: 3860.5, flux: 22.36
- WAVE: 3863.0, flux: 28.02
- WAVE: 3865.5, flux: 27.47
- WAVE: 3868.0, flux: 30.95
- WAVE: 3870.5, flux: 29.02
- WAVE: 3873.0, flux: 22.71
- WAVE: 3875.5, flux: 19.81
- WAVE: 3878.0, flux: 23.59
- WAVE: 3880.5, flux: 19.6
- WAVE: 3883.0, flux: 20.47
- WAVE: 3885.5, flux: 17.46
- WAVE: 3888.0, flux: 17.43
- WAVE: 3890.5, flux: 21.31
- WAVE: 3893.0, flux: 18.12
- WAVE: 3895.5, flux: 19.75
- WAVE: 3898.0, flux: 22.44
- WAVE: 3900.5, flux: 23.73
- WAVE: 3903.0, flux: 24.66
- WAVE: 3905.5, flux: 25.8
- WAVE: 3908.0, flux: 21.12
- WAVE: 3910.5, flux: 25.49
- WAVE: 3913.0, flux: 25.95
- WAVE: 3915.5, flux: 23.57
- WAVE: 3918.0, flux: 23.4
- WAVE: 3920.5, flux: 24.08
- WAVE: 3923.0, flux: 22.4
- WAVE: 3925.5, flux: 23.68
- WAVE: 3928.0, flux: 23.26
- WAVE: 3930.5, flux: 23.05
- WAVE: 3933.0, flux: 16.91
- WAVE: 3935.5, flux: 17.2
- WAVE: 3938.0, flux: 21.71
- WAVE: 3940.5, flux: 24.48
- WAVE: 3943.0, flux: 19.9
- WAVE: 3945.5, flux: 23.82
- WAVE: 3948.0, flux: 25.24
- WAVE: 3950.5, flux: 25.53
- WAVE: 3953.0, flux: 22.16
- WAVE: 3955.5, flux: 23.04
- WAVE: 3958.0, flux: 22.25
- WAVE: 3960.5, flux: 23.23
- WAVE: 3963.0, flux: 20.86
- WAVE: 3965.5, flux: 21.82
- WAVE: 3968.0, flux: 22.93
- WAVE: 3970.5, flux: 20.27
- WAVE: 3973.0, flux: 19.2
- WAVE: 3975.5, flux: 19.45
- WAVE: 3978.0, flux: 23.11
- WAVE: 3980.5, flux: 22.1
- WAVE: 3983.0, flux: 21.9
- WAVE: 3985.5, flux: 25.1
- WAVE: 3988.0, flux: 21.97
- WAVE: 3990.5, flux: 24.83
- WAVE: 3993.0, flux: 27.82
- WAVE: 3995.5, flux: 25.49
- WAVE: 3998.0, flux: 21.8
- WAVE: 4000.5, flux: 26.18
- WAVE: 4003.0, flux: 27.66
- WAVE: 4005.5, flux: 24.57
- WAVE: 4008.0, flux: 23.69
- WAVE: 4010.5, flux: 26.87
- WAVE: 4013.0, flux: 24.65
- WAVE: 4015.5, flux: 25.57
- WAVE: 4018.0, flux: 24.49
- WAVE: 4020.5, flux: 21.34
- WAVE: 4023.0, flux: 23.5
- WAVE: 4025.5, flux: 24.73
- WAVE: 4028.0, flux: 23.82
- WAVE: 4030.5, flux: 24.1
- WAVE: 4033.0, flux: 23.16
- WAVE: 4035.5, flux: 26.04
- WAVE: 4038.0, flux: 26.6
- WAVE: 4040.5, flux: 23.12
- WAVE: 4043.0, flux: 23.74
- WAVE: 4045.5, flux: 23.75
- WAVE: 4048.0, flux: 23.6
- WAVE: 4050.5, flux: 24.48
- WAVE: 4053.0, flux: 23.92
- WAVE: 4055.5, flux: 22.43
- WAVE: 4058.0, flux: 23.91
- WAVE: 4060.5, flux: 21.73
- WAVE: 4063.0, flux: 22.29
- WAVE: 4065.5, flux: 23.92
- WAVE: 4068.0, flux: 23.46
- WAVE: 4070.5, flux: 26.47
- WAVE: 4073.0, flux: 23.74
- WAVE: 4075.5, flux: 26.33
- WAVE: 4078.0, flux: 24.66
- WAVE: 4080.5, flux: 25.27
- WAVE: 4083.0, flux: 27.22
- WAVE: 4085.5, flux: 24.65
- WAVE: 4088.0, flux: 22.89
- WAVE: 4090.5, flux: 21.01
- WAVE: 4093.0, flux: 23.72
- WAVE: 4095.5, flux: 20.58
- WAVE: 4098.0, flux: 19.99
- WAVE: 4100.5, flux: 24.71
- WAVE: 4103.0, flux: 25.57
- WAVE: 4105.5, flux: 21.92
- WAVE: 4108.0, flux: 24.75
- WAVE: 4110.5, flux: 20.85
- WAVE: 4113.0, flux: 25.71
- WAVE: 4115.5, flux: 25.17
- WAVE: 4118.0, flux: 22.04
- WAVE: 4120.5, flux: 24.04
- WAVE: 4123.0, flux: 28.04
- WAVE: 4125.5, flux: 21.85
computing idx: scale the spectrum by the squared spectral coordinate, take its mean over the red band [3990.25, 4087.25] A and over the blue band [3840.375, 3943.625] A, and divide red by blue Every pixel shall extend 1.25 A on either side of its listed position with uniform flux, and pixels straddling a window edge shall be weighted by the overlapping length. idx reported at 1.15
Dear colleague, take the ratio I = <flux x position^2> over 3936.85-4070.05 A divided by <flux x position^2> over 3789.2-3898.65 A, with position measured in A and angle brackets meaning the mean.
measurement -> 1.2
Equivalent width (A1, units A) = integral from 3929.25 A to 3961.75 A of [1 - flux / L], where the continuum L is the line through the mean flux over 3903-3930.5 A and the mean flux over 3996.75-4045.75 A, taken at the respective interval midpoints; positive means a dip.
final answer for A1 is 2.5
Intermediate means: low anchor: 23.9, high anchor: 24.5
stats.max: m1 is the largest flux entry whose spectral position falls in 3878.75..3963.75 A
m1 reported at 25.95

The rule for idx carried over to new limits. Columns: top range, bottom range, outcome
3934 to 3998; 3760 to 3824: 1.18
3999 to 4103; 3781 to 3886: 1.23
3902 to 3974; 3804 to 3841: 1.17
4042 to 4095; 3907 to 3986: 1.13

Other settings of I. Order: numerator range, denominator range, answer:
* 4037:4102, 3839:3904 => 1.14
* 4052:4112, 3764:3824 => 1.31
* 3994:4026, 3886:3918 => 1.16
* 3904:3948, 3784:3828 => 1.16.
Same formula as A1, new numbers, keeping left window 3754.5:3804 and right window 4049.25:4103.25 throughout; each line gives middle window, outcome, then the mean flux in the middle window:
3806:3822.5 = -1.6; 22.7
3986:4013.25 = -2.6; 25.1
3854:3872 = -4.7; 26.8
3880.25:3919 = -0.4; 21.9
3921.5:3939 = 0.7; 21.2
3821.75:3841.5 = 1.8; 19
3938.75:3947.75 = -0.3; 23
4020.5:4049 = -1.0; 24.1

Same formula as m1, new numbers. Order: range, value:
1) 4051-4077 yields 26.47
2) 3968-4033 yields 27.82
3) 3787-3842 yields 26.2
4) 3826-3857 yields 27.31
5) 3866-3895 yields 30.95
